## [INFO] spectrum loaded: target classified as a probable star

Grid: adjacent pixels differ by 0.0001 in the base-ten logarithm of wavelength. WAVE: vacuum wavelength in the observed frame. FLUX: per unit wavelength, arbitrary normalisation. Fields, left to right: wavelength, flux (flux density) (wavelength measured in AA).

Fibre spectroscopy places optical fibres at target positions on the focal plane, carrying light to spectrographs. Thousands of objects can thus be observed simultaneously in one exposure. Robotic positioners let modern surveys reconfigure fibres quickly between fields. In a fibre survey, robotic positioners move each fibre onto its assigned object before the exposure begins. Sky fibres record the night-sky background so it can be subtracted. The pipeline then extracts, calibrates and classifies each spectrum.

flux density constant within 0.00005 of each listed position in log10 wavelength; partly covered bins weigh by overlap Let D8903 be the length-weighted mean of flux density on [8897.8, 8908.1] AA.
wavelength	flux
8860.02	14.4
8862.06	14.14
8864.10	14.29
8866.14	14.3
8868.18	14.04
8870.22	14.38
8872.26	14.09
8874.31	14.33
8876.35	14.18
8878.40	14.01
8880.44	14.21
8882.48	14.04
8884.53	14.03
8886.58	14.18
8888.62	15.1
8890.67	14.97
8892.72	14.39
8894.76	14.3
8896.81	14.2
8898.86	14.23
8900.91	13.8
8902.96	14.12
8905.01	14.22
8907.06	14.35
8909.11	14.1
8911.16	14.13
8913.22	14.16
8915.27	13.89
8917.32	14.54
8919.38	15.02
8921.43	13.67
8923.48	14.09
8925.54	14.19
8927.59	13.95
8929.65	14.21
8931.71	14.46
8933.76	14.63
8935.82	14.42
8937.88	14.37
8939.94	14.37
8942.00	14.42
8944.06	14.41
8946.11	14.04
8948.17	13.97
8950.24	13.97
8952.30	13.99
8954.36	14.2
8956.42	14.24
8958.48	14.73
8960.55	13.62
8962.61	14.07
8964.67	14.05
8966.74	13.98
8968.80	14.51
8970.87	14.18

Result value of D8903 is 14.1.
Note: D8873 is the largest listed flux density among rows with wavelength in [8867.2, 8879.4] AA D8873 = 14.38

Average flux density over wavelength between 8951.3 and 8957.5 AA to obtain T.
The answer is 14.2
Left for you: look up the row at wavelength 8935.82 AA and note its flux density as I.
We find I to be 14.42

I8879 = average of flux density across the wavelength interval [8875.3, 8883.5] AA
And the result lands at 14.1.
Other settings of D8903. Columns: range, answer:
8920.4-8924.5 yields 13.9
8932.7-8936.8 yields 14.5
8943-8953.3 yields 14.1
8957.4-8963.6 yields 14.1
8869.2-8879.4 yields 14.2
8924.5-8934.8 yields 14.3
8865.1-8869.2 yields 14.2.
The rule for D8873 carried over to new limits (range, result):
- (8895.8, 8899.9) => 14.23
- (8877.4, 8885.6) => 14.21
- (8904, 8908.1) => 14.35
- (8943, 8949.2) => 14.41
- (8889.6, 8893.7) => 14.97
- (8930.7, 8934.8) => 14.63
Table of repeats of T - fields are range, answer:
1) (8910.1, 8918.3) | 14.2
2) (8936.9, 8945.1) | 14.4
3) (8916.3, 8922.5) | 14.4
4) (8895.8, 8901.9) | 14.1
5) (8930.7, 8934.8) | 14.6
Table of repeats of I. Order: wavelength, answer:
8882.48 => 14.04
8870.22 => 14.38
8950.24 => 13.97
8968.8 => 14.51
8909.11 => 14.1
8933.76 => 14.63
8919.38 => 15.02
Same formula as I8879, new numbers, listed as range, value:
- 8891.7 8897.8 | 14.3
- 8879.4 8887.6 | 14.1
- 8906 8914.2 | 14.2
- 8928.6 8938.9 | 14.4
